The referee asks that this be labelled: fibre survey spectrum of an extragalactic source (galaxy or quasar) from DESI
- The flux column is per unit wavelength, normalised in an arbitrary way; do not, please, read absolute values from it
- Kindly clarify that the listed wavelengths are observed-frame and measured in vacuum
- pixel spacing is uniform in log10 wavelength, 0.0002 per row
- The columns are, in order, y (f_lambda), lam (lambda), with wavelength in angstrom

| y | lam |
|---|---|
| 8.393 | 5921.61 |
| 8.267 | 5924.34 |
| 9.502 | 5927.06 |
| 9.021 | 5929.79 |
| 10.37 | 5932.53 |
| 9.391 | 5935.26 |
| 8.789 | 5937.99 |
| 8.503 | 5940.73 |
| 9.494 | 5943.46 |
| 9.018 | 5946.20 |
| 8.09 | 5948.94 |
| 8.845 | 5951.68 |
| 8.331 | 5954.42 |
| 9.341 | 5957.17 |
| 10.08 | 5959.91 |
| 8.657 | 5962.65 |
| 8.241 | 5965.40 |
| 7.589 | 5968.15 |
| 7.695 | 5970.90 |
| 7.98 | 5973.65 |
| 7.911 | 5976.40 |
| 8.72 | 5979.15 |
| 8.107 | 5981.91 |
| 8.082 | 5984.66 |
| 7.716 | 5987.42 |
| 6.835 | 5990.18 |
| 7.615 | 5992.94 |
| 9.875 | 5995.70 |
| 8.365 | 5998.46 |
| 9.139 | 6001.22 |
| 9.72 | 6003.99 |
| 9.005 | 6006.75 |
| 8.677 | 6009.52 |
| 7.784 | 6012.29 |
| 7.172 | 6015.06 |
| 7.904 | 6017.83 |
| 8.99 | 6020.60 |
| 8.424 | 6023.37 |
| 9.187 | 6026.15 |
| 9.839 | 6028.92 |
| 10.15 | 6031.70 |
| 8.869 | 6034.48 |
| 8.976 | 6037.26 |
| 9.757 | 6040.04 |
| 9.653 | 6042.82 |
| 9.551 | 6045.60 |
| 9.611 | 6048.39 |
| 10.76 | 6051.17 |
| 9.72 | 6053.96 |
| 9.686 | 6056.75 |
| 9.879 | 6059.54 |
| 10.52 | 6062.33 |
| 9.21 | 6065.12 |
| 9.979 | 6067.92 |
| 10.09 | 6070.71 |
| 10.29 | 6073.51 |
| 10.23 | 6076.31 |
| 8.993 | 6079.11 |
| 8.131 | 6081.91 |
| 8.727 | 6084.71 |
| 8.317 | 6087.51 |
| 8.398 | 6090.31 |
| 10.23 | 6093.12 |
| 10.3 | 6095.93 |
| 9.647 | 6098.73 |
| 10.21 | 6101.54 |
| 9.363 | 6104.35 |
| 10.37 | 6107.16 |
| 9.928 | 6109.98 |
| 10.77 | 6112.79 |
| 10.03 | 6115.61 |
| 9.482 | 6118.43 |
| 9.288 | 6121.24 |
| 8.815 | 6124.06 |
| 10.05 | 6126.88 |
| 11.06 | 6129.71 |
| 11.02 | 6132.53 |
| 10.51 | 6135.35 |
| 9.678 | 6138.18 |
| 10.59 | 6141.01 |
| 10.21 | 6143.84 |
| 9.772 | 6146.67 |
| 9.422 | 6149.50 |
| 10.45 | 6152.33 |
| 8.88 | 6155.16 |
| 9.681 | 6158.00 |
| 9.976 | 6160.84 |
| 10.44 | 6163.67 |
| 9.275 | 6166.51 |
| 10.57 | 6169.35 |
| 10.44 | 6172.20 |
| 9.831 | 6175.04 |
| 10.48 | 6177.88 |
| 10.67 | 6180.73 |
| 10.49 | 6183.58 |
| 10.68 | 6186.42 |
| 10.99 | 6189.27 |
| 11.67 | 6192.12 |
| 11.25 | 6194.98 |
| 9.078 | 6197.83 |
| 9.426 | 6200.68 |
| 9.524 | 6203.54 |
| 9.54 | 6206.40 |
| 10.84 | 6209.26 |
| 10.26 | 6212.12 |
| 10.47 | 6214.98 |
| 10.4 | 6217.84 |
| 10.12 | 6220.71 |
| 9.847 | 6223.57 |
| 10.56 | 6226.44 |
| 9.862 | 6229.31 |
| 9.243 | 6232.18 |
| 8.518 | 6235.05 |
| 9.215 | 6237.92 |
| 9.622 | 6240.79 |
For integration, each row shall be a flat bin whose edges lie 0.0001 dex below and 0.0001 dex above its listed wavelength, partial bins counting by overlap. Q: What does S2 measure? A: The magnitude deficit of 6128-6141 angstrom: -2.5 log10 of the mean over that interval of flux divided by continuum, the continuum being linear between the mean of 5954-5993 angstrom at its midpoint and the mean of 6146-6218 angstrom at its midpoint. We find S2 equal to -0.089 mag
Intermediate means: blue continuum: 8.21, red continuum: 10.2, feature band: 10.6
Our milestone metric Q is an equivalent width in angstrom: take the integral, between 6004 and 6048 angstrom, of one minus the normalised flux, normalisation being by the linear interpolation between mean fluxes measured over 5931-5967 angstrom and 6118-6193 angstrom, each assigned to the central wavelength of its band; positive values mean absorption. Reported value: 2.18 angstrom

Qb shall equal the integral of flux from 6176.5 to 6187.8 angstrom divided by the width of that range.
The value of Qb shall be 10.6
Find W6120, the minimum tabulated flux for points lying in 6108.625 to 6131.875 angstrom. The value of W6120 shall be 8.815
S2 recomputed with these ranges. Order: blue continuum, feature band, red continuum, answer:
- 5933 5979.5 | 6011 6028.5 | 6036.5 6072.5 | 0.13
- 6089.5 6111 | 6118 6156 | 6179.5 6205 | 0.01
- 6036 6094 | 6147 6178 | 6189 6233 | 0.01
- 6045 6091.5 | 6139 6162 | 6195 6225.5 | -0.01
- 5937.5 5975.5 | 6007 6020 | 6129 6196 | 0.13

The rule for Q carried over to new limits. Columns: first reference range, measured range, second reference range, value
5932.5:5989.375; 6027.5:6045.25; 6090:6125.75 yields -0.7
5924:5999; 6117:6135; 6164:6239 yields -0.6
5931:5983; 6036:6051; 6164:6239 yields -0.7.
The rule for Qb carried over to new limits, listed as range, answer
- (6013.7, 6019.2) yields 7.54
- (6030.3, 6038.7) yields 9.33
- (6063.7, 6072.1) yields 9.76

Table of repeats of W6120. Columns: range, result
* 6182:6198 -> 9.078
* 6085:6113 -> 8.317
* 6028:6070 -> 8.869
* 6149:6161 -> 8.88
